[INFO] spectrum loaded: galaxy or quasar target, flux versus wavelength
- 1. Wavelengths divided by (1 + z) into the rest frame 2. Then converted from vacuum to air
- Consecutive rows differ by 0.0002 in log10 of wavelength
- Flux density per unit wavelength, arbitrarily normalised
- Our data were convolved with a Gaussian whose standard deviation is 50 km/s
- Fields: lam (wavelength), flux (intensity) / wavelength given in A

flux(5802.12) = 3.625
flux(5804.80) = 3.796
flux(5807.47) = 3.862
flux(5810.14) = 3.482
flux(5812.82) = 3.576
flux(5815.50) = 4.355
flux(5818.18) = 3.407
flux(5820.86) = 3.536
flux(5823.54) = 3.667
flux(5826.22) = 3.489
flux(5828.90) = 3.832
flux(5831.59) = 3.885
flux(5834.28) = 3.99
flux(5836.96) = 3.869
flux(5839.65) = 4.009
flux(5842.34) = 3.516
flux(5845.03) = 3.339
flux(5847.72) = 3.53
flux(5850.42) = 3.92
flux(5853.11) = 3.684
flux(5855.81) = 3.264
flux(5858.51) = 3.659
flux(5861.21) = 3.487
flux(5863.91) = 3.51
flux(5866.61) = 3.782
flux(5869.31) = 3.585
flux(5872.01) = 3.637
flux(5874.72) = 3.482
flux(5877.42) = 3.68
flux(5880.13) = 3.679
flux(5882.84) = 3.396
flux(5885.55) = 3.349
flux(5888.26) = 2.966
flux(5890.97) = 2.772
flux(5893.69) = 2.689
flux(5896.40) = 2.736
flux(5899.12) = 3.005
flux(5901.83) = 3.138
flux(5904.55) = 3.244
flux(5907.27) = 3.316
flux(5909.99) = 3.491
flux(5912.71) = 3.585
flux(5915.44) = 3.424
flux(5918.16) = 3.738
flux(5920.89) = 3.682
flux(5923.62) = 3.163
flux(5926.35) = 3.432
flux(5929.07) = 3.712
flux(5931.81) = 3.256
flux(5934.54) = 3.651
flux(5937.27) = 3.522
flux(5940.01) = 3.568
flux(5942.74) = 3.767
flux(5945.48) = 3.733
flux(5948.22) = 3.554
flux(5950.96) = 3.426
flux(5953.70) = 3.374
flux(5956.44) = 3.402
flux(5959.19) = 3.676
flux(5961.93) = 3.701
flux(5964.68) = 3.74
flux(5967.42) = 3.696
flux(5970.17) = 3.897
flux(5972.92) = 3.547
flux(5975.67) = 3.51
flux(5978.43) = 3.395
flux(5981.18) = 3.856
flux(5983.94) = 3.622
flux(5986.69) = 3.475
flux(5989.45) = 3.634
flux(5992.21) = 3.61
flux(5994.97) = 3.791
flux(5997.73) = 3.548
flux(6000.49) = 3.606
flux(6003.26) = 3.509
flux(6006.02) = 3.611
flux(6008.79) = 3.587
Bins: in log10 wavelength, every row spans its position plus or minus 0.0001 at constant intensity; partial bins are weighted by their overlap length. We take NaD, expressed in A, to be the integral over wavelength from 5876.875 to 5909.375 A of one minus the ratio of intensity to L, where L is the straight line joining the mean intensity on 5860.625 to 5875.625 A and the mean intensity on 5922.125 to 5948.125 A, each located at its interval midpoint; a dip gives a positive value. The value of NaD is 3.74 A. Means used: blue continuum 3.59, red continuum 3.54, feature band 3.16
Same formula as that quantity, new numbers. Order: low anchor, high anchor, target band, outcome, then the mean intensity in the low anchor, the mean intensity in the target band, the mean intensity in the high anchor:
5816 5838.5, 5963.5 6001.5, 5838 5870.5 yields 1.0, 3.74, 3.61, 3.64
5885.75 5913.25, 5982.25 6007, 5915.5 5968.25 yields -3.9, 3.09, 3.56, 3.6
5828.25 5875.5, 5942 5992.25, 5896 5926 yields 2.4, 3.66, 3.34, 3.61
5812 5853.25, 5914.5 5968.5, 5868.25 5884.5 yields 0.4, 3.73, 3.57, 3.56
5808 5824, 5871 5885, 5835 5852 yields -0.4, 3.68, 3.71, 3.56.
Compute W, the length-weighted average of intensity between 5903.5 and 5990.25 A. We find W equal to 3.56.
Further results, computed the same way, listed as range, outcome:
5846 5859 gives 3.6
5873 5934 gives 3.32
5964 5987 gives 3.64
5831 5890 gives 3.59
